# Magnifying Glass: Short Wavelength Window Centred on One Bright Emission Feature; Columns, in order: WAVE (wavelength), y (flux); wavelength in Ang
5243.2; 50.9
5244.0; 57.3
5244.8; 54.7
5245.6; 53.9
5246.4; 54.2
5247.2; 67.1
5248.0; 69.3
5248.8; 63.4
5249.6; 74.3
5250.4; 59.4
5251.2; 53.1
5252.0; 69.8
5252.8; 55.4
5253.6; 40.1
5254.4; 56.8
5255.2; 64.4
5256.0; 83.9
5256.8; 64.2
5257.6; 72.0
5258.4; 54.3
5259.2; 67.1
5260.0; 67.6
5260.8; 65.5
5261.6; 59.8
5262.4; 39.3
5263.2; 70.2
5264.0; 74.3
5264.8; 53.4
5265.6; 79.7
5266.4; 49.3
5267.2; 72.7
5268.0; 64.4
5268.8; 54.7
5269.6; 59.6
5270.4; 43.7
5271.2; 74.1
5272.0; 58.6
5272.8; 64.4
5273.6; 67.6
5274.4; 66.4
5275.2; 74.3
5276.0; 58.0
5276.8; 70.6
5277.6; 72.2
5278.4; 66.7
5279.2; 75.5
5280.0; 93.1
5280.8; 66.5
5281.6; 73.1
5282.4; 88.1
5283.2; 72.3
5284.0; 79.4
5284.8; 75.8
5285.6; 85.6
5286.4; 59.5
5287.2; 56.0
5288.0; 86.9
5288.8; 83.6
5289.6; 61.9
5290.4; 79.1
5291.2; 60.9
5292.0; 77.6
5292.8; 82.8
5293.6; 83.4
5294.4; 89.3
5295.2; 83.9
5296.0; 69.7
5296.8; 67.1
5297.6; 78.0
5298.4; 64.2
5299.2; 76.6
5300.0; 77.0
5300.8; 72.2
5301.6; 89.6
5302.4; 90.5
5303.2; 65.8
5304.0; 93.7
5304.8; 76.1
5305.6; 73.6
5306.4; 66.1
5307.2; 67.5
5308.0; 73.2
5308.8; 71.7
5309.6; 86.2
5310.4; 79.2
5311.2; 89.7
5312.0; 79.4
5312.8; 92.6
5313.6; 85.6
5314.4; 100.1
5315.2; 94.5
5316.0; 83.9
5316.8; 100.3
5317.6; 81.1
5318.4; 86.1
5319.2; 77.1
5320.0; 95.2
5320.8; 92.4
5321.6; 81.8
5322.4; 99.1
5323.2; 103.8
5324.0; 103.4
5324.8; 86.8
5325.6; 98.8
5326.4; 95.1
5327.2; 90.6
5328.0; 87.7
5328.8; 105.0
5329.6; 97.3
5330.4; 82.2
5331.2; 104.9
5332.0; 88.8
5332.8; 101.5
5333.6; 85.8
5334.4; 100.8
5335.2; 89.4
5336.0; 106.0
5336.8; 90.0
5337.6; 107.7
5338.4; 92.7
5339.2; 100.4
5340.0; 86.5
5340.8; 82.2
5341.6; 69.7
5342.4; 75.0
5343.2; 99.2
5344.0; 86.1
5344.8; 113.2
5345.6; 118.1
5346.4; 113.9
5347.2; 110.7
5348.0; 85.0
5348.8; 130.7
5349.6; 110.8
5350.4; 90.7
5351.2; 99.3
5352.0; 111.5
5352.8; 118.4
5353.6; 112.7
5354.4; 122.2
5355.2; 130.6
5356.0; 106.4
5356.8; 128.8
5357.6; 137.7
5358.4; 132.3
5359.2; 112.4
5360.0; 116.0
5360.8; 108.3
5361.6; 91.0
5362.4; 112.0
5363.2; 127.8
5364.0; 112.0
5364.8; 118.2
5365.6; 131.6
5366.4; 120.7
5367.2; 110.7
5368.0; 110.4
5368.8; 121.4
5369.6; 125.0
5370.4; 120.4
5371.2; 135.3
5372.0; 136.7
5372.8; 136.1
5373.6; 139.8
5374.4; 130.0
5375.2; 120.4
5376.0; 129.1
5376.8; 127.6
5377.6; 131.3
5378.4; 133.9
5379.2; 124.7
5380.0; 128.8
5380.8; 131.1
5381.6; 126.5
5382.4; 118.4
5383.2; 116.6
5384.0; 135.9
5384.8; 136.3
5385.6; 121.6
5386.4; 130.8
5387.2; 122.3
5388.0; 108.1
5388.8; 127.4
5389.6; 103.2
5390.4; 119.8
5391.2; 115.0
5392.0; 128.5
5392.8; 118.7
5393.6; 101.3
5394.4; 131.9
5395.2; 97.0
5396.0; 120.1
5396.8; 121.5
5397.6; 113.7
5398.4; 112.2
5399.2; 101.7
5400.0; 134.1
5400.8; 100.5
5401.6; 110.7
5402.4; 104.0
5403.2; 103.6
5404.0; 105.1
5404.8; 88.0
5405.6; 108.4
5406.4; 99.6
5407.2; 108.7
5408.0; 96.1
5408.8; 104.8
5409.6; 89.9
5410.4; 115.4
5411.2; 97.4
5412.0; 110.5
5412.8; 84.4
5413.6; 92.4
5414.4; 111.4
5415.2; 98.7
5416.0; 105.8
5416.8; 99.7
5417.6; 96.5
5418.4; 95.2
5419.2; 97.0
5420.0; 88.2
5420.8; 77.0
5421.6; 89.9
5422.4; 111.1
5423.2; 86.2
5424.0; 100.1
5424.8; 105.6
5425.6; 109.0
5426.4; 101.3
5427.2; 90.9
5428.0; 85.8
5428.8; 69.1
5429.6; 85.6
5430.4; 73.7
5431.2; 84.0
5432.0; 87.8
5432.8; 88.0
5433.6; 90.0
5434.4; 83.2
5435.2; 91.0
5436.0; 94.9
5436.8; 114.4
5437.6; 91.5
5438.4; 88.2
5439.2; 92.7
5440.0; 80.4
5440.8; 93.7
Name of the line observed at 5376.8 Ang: C IV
